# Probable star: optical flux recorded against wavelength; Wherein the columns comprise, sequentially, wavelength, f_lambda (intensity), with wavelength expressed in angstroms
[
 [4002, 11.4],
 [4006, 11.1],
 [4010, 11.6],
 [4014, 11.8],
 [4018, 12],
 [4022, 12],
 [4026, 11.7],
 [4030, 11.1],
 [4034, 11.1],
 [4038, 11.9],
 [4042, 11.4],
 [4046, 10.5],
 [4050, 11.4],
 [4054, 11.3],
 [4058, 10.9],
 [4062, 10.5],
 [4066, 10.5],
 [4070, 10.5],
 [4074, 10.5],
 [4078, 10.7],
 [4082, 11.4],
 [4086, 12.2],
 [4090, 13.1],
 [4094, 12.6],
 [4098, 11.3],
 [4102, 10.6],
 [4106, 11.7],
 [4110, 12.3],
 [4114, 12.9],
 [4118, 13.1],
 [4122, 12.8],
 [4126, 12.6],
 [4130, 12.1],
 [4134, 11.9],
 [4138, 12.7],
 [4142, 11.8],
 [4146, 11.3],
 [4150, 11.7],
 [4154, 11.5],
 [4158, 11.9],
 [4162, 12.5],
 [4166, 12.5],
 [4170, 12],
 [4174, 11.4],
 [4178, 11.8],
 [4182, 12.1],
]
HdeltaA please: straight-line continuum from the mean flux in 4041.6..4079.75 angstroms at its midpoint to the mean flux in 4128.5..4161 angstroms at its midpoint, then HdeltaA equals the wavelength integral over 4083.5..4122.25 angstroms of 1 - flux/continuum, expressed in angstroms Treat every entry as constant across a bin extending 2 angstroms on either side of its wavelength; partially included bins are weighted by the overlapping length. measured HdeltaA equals -3.0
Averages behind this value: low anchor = 10.8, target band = 12.2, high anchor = 11.9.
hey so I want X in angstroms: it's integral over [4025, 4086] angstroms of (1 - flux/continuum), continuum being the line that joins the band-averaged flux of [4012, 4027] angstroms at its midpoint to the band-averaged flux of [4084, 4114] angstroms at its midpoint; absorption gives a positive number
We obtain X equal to 4.6 angstroms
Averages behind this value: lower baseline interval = 11.9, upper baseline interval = 12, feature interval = 11.1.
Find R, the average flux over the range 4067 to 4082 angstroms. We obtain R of 10.7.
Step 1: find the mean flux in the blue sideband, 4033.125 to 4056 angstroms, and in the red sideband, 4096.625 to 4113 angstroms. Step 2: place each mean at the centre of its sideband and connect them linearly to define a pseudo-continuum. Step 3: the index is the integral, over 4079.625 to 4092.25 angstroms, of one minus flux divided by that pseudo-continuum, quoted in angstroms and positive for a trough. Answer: -0.79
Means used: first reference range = 11.3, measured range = 12.2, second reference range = 11.6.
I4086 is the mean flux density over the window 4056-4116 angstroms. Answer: 11.4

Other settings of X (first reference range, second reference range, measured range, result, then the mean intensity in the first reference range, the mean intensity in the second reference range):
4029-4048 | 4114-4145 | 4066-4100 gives 0.9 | 11.2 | 12.4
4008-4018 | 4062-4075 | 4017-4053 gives -0.6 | 11.8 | 10.5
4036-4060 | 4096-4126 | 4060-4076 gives 1.4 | 11.2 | 12.1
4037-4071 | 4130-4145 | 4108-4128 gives -1.6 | 11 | 12.1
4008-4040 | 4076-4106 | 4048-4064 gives 0.9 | 11.6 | 11.7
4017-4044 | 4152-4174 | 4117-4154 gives -0.7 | 11.6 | 12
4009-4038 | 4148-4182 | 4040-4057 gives 0.8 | 11.6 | 11.9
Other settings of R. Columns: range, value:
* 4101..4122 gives 12.3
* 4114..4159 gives 12.2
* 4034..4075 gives 11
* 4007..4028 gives 11.8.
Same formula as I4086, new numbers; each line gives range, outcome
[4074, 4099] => 11.8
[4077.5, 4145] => 12.1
